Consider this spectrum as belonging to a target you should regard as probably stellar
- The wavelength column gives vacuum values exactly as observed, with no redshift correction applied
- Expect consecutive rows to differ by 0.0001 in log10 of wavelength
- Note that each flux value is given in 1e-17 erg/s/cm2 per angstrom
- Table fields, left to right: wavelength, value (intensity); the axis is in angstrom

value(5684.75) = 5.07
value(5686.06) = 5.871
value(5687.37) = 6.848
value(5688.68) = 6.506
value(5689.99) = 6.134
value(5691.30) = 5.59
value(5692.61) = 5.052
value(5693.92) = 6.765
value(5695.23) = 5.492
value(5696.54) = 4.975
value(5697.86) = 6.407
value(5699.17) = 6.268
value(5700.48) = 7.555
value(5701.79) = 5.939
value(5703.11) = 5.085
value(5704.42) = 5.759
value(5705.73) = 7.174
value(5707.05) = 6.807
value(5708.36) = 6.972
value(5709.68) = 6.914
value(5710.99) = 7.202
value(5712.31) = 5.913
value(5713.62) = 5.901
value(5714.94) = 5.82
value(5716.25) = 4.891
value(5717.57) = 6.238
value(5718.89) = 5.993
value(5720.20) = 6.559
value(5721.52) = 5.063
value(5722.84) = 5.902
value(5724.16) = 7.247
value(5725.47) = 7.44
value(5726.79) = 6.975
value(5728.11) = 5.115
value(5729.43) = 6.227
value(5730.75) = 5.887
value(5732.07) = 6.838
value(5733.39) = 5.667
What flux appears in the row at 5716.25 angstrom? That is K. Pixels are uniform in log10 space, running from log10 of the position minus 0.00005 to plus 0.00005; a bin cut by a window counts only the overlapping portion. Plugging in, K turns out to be 4.891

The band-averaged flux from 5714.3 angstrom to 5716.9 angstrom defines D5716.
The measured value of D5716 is 5.37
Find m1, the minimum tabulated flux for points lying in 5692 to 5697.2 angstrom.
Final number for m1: 4.975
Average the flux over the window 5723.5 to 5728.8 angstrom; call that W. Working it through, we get 6.7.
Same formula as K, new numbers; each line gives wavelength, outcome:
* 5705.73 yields 7.174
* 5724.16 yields 7.247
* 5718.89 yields 5.993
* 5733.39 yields 5.667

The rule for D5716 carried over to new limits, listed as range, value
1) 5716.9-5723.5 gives 5.94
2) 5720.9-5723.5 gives 5.48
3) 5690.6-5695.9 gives 5.73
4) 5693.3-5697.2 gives 5.73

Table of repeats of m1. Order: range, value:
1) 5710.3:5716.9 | 4.891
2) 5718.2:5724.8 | 5.063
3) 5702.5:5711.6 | 5.085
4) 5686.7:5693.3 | 5.052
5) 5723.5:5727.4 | 6.975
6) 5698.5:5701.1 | 6.268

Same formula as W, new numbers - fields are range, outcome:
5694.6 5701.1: 6.13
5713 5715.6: 5.86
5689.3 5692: 5.86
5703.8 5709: 6.69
